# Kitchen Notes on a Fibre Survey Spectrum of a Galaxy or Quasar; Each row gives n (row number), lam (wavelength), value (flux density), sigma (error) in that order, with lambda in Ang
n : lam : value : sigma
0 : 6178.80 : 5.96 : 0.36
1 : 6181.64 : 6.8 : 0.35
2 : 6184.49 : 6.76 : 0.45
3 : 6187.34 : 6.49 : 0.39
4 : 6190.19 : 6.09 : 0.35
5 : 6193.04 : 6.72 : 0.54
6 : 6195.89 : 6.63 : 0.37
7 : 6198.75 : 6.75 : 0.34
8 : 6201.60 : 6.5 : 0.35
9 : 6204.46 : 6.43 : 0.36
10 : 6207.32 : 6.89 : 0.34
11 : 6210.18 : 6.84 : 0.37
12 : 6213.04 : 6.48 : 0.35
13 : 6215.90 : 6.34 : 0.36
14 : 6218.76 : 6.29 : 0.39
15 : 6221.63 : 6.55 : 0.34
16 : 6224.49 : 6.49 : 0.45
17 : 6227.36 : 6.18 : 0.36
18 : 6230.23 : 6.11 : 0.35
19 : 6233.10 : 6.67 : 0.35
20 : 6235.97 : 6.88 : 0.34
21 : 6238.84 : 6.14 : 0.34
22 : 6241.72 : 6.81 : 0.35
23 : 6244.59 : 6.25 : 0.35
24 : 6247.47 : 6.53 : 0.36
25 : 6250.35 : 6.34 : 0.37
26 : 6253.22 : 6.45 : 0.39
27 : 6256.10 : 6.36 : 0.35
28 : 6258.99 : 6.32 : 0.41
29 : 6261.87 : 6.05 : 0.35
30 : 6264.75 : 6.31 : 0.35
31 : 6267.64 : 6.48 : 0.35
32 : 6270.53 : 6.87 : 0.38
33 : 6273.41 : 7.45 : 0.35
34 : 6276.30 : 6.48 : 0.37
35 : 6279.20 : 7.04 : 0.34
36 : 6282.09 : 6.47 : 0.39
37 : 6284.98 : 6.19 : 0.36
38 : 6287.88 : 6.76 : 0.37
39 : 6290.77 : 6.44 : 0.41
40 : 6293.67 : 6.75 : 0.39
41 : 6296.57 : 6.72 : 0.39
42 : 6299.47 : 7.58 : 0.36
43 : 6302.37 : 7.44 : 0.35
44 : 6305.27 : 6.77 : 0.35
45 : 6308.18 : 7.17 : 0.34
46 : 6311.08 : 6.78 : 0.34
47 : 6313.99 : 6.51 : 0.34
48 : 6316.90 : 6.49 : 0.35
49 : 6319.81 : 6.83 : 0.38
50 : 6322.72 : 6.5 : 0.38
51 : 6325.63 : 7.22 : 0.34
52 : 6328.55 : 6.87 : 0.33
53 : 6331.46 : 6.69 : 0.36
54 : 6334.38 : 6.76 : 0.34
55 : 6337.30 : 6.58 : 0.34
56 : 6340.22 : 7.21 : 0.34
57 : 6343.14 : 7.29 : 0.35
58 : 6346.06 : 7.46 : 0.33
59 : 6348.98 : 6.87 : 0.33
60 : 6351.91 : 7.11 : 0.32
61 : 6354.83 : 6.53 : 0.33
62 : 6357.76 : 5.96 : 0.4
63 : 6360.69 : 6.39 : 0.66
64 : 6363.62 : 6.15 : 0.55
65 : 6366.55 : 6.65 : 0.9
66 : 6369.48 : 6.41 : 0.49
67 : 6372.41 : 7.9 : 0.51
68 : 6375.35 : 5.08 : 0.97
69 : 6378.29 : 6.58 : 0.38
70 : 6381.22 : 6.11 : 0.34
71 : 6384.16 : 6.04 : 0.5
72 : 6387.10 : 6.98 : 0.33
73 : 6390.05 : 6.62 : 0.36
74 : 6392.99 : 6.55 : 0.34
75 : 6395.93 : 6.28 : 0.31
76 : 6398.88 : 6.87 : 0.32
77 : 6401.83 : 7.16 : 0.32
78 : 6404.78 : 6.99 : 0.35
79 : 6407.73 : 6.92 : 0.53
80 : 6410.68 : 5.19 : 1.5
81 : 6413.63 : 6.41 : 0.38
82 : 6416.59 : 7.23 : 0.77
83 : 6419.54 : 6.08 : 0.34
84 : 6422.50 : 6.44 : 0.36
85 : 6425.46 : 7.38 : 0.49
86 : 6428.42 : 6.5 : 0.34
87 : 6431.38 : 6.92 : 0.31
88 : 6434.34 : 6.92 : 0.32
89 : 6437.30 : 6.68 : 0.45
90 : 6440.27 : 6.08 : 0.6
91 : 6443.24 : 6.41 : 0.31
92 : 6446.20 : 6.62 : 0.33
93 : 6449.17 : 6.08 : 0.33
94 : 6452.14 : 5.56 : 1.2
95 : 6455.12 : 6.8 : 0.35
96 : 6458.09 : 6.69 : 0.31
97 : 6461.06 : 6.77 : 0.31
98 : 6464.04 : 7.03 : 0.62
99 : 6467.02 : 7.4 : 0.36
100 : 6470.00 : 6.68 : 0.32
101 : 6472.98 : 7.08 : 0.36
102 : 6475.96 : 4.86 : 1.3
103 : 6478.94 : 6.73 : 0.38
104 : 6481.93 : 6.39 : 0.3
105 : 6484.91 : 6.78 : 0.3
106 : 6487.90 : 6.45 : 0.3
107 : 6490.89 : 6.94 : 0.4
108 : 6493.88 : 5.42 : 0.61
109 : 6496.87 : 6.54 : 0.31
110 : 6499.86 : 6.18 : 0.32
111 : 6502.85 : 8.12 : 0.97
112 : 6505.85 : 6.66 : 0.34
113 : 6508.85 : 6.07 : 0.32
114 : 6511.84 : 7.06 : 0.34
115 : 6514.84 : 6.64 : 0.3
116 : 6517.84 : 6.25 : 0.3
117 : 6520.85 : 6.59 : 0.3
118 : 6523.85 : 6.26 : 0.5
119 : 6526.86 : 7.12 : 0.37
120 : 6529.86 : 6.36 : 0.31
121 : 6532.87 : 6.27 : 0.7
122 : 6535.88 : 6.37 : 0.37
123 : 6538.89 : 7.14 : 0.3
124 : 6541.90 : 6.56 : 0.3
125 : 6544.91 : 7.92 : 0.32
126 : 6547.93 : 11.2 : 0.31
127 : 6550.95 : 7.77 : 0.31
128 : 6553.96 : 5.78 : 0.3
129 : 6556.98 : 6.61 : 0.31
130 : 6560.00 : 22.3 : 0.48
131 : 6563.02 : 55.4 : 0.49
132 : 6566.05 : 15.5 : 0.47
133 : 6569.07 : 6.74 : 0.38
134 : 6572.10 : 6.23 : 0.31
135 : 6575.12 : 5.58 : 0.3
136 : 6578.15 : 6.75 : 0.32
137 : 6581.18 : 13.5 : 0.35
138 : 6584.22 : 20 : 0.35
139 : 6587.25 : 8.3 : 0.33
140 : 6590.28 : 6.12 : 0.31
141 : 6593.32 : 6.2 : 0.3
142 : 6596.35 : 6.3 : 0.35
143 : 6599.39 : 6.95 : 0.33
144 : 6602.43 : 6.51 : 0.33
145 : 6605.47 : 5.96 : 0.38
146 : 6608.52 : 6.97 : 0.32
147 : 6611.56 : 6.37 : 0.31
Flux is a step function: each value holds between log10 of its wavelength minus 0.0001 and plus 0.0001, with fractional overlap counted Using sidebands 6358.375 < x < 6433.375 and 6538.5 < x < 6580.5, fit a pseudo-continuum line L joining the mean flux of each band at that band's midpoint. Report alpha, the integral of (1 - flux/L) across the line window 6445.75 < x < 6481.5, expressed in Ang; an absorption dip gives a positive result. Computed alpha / 9.8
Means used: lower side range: 6.55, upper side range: 12.4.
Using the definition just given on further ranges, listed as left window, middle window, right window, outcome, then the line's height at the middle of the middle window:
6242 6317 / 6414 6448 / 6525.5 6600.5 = 8.3 Ang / 8.78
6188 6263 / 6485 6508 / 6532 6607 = 7.4 Ang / 9.72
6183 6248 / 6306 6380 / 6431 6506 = -2.0 Ang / 6.54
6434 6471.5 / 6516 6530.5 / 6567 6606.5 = 1.8 Ang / 7.44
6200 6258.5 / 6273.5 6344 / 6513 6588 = 6.3 Ang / 7.5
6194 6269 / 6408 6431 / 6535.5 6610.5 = 5.9 Ang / 8.75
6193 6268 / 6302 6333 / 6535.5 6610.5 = 2.9 Ang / 7.52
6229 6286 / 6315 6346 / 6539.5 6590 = 4.3 Ang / 7.96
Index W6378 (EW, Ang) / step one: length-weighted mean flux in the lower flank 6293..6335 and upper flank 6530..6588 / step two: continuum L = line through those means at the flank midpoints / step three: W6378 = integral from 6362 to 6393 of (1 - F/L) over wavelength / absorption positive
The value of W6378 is 6.4 Ang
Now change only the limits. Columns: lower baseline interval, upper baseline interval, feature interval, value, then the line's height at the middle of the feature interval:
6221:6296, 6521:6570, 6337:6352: 1.7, 8.01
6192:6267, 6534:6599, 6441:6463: 7.3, 9.62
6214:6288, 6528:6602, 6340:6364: 3.2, 7.83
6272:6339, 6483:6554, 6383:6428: 1.5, 6.84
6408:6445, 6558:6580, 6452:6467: 3.6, 8.87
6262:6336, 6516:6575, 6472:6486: 4.8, 9.58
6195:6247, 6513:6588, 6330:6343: 1.8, 7.95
